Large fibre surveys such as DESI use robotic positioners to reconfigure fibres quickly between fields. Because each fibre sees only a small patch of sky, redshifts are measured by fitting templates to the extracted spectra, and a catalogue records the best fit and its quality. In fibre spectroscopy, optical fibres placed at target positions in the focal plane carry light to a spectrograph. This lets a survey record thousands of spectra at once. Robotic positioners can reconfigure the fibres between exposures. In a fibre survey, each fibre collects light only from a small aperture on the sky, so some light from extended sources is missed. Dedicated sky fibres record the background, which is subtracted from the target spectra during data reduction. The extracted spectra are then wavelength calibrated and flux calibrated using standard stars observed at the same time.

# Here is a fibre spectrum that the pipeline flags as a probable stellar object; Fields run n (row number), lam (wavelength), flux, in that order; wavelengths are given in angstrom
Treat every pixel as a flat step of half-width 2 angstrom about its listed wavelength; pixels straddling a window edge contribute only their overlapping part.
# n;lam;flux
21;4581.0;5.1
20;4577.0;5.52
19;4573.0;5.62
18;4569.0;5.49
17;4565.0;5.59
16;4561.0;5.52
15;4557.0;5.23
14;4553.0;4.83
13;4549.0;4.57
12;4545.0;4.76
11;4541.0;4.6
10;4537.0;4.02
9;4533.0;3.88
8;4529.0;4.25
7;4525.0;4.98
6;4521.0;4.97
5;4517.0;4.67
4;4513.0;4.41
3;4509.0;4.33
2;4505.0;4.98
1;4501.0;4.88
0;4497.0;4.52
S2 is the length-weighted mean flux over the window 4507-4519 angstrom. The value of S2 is 4.47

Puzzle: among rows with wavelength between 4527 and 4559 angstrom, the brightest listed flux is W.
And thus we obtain 5.23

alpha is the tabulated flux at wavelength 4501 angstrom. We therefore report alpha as 4.88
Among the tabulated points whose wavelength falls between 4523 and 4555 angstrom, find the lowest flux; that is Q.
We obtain 3.88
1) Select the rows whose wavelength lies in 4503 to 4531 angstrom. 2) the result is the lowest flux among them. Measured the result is 4.25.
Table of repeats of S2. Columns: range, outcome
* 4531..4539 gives 3.95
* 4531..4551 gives 4.37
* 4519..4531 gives 4.73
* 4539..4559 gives 4.8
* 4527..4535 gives 4.06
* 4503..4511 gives 4.66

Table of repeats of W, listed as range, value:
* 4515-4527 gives 4.98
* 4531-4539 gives 4.02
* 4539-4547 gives 4.76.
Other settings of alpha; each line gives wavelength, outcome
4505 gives 4.98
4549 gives 4.57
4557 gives 5.23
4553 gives 4.83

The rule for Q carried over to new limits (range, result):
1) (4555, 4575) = 5.23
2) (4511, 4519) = 4.41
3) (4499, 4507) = 4.88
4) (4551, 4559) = 4.83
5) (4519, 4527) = 4.97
